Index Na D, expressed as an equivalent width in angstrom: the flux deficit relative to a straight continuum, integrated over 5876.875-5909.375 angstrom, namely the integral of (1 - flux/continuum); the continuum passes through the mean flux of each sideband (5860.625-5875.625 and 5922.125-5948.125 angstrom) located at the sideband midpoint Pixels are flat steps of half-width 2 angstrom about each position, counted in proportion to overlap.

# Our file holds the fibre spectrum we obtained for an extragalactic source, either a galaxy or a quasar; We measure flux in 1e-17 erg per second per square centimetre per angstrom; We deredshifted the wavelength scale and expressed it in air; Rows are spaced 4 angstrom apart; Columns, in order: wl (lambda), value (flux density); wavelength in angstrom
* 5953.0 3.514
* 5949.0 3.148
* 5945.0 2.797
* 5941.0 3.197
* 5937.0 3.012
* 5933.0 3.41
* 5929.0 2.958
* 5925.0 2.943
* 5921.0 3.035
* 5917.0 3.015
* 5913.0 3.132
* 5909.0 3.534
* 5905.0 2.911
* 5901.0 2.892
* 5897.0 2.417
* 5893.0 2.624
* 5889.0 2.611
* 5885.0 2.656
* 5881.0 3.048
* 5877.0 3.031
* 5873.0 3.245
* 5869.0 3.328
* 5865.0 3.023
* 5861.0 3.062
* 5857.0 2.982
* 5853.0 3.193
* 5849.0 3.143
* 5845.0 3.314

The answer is 3.3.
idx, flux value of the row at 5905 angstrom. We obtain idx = 2.911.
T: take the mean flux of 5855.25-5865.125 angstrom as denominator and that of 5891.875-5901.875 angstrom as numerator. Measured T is 0.87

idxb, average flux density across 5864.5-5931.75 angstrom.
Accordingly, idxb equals 2.97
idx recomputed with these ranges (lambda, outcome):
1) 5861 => 3.062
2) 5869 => 3.328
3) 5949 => 3.148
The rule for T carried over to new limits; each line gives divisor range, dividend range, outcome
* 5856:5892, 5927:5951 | 1.03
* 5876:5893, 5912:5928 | 1.08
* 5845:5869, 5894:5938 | 0.97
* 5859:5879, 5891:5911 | 0.92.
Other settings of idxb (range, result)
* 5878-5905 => 2.73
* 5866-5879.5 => 3.18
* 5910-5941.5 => 3.1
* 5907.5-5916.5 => 3.27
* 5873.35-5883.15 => 3.07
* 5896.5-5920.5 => 3.02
